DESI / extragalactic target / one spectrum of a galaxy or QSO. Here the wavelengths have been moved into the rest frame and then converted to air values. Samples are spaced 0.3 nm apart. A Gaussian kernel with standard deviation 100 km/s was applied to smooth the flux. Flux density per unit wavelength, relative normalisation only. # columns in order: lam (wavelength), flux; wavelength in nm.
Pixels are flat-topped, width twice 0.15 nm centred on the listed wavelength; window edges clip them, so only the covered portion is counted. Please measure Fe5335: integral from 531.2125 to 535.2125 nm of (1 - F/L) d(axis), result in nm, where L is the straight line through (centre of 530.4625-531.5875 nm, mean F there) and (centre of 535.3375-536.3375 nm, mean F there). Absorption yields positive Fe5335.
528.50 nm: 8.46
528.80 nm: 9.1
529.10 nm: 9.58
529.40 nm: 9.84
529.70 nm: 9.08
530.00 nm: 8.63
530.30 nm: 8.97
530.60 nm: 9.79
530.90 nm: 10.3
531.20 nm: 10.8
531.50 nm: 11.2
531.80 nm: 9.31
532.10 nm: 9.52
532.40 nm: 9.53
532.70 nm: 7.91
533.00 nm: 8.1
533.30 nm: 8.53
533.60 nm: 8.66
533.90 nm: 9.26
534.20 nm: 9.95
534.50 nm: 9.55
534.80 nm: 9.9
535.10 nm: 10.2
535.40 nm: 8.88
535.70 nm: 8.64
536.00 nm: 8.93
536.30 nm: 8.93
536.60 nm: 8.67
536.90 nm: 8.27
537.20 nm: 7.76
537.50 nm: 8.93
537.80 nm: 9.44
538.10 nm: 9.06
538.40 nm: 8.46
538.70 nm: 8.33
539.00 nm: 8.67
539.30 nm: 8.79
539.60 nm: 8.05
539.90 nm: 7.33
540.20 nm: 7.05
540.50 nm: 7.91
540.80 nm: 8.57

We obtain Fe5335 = 0.13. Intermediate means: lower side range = 10.5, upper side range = 8.83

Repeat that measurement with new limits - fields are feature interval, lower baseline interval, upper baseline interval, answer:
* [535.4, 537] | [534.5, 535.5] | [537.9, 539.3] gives 0.11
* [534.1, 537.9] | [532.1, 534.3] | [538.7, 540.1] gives -0.22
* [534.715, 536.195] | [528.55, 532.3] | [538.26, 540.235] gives -0.08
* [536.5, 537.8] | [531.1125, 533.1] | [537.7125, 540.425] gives 0.02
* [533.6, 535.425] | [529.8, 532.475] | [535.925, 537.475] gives -0.12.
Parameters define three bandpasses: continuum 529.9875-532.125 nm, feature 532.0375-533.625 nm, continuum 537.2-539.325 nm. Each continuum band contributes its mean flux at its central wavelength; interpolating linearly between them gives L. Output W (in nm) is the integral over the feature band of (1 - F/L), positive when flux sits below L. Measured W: 0.16 nm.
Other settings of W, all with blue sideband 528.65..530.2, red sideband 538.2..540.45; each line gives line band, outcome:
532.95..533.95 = 0.02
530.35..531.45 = -0.14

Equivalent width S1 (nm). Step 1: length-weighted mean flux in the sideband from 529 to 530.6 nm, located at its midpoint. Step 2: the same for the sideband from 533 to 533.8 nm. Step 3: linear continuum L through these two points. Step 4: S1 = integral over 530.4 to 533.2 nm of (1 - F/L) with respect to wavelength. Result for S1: -0.22 nm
